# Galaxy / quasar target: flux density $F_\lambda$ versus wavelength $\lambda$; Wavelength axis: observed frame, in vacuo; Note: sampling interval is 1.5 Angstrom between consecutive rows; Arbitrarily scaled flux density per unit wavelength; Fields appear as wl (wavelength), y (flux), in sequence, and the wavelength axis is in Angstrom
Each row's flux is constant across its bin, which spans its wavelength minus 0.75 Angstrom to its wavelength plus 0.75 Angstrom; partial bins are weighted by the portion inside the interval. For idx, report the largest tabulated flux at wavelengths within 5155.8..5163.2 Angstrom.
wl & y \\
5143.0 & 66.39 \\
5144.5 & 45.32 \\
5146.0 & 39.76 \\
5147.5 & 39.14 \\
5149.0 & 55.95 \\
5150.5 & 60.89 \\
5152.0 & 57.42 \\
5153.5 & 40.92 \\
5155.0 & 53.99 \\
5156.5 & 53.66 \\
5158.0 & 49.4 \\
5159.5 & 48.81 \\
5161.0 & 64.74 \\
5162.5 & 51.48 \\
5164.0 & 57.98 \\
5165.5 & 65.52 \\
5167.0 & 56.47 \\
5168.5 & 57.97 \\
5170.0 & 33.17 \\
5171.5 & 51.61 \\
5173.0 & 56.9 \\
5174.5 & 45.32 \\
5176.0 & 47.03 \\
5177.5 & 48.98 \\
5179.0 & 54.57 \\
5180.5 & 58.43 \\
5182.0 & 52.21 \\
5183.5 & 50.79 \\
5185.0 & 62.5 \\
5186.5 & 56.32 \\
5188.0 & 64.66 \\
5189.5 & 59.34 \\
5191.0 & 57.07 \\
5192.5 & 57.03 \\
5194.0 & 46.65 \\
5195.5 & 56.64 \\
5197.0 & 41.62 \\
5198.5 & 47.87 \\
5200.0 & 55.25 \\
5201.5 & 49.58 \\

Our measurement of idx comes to 64.74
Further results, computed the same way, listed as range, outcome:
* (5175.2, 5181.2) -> 58.43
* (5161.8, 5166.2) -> 65.52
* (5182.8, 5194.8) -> 64.66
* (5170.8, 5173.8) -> 56.9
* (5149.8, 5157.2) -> 60.89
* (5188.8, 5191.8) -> 59.34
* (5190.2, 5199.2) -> 57.07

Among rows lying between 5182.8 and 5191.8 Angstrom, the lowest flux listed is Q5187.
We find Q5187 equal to 50.79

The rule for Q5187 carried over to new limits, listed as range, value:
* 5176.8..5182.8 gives 48.98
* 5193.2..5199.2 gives 41.62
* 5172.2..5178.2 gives 45.32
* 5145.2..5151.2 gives 39.14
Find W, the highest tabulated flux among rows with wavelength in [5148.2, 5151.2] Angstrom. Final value 60.89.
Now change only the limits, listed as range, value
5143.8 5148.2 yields 45.32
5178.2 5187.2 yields 62.5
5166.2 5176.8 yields 57.97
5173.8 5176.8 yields 47.03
